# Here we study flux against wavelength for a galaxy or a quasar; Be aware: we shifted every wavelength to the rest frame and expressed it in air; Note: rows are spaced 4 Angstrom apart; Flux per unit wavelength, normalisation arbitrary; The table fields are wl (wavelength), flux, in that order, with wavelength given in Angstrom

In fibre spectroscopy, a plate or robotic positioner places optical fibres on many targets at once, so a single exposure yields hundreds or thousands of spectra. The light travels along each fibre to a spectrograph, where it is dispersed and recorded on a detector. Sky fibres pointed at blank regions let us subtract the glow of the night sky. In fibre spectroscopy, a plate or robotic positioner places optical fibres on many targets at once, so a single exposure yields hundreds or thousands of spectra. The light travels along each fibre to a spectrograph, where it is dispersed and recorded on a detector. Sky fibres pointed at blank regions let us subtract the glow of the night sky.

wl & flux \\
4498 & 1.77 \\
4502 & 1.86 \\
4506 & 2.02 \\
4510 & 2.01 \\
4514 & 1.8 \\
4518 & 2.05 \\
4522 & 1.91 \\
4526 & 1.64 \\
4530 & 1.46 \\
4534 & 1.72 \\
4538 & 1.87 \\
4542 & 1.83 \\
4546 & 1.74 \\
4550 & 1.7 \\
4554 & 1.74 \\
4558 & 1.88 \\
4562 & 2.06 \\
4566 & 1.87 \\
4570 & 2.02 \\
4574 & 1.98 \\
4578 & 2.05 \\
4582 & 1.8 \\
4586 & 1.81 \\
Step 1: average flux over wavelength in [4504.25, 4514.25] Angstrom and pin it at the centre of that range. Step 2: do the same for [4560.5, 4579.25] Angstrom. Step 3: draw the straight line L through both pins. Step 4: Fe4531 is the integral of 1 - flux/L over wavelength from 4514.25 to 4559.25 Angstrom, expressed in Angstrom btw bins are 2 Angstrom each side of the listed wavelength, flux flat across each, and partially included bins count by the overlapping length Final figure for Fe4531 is 4.61 Angstrom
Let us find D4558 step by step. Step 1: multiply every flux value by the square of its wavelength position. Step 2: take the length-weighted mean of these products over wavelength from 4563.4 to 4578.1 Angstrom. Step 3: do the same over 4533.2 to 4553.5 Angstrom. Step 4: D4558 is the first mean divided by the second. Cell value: 1.1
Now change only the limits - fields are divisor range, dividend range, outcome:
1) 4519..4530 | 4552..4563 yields 1.09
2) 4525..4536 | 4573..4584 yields 1.24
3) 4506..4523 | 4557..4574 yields 1.03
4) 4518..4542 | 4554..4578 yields 1.13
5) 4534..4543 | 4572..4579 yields 1.12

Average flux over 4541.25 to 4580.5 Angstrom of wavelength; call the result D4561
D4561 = 1.89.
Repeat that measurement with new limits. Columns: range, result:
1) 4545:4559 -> 1.76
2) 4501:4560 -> 1.81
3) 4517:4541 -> 1.77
